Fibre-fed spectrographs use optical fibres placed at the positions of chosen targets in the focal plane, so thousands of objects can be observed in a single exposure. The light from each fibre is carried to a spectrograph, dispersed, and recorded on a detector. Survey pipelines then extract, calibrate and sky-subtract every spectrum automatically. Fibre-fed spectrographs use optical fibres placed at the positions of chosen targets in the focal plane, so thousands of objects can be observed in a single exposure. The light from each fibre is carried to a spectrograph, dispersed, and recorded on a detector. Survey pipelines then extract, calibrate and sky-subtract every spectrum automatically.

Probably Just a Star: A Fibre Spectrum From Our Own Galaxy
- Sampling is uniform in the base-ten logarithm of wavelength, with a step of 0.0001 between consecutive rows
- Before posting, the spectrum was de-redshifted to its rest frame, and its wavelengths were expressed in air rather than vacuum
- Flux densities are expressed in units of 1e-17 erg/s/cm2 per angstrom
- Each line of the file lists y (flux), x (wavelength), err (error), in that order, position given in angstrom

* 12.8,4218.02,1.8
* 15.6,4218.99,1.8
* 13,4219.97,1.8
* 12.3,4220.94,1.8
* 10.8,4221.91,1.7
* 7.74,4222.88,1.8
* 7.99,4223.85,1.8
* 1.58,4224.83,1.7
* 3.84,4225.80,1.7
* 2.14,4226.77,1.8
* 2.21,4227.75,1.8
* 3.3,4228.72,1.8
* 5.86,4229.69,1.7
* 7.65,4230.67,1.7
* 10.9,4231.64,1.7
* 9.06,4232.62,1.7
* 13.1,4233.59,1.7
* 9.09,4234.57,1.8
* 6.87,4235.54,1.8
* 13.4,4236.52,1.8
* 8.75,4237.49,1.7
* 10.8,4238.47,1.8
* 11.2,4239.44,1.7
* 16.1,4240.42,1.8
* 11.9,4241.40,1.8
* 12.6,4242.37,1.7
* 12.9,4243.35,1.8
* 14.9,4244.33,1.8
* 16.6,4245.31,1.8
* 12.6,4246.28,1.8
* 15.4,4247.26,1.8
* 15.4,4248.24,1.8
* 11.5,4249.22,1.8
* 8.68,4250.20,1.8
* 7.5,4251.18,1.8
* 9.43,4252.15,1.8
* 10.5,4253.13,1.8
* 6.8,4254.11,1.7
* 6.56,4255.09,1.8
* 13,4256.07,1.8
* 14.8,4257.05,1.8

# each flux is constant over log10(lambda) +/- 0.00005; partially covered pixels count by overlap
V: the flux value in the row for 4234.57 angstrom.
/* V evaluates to 9.09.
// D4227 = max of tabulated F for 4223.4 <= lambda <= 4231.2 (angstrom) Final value 7.99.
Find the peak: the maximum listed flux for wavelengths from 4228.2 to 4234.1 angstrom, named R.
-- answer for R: 13.1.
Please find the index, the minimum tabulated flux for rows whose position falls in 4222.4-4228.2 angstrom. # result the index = 1.58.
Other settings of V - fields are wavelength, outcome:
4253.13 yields 10.5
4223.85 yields 7.99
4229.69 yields 5.86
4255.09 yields 6.56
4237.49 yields 8.75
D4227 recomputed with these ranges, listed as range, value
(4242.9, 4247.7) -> 16.6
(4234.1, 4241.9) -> 16.1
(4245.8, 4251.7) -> 15.4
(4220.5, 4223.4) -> 12.3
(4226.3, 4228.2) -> 2.21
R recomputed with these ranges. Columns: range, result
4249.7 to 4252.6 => 9.43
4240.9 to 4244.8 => 14.9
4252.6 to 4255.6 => 10.5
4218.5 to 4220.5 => 15.6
